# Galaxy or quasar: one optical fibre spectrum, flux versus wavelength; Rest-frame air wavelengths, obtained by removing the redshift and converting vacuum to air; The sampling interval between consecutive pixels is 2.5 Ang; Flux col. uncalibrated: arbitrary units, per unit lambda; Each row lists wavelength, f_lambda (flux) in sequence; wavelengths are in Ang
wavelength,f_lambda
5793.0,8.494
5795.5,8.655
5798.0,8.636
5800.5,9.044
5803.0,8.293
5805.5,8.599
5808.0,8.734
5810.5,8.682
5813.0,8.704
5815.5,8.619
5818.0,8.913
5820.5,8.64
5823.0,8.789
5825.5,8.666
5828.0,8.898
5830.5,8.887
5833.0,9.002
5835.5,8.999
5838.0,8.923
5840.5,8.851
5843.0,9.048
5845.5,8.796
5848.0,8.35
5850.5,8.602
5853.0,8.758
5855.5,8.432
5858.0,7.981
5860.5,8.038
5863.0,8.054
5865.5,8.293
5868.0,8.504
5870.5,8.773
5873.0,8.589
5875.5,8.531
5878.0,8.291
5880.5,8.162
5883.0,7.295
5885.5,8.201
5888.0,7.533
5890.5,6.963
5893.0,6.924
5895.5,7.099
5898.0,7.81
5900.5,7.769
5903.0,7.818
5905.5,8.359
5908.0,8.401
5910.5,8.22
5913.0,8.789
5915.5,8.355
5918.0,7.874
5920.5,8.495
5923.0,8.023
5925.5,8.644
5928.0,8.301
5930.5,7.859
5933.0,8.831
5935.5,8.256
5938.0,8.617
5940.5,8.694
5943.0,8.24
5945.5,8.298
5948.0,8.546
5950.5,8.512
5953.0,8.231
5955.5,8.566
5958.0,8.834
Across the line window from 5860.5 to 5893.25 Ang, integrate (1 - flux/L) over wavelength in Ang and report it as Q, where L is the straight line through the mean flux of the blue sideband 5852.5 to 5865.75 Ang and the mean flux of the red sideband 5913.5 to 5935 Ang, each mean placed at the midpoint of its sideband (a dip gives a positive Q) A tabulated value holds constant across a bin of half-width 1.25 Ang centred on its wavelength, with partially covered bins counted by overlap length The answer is 0.83 Ang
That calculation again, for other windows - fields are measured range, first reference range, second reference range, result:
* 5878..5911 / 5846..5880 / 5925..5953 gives 2.6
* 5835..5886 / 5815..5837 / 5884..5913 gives -0.7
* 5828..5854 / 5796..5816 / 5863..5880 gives -0.8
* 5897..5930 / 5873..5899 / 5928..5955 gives -0.6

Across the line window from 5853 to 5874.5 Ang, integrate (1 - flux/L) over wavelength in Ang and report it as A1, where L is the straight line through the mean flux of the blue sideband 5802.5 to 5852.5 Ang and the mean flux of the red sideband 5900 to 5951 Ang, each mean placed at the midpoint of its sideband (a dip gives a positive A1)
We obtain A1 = 0.60 Ang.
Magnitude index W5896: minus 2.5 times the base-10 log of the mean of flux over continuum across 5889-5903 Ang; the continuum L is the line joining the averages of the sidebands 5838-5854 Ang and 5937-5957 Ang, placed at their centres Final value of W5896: 0.17 mag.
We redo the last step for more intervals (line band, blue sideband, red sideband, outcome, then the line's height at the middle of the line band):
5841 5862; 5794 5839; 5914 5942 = 0.02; 8.63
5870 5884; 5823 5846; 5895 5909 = 0.00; 8.27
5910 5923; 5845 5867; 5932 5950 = 0.02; 8.45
